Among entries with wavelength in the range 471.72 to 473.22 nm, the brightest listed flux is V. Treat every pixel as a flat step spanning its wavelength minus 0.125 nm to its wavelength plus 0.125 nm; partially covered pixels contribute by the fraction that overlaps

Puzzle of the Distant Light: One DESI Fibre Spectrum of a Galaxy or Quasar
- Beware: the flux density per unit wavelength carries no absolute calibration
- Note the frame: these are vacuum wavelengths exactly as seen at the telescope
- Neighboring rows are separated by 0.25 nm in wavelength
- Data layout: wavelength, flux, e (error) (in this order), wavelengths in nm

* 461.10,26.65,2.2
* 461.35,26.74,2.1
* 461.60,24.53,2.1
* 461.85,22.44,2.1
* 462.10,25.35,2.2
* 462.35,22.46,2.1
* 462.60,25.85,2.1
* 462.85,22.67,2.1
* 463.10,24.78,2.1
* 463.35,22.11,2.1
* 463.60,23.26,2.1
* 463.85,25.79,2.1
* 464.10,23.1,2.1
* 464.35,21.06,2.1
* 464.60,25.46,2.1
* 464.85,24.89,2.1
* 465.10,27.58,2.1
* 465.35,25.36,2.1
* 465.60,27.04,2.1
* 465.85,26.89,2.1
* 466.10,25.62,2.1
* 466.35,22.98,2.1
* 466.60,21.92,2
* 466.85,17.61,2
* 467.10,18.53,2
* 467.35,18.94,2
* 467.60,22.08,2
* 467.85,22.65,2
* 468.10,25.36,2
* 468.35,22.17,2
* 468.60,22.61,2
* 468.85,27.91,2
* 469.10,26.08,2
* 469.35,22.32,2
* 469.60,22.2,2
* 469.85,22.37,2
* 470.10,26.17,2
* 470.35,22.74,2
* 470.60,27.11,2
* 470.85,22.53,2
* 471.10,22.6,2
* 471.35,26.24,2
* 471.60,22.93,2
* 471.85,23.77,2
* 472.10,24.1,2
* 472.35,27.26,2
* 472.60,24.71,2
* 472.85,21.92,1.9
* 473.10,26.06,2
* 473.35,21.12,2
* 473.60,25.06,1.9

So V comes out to 27.26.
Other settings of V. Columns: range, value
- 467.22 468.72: 25.36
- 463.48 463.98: 25.79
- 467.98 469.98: 27.91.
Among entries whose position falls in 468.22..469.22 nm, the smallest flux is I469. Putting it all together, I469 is 22.17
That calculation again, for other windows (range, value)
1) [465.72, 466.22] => 25.62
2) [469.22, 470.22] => 22.2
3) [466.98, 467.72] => 18.53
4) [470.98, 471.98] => 22.6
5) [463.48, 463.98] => 23.26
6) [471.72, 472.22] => 23.77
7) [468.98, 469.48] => 22.32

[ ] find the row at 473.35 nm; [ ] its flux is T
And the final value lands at 21.12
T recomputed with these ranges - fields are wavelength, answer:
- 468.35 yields 22.17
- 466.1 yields 25.62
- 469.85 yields 22.37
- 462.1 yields 25.35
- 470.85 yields 22.53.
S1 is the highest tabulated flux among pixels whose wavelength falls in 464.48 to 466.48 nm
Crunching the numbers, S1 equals 27.58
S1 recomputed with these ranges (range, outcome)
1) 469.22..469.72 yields 22.32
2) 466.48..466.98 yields 21.92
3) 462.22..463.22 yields 25.85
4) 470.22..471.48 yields 27.11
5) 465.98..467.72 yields 25.62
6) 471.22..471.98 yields 26.24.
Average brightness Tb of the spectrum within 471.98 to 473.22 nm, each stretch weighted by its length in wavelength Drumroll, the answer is 24.8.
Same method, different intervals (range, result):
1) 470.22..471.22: 23.8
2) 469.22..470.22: 23.3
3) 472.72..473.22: 24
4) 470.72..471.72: 23.6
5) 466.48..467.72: 19.8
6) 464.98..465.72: 26.7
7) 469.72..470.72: 24.6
